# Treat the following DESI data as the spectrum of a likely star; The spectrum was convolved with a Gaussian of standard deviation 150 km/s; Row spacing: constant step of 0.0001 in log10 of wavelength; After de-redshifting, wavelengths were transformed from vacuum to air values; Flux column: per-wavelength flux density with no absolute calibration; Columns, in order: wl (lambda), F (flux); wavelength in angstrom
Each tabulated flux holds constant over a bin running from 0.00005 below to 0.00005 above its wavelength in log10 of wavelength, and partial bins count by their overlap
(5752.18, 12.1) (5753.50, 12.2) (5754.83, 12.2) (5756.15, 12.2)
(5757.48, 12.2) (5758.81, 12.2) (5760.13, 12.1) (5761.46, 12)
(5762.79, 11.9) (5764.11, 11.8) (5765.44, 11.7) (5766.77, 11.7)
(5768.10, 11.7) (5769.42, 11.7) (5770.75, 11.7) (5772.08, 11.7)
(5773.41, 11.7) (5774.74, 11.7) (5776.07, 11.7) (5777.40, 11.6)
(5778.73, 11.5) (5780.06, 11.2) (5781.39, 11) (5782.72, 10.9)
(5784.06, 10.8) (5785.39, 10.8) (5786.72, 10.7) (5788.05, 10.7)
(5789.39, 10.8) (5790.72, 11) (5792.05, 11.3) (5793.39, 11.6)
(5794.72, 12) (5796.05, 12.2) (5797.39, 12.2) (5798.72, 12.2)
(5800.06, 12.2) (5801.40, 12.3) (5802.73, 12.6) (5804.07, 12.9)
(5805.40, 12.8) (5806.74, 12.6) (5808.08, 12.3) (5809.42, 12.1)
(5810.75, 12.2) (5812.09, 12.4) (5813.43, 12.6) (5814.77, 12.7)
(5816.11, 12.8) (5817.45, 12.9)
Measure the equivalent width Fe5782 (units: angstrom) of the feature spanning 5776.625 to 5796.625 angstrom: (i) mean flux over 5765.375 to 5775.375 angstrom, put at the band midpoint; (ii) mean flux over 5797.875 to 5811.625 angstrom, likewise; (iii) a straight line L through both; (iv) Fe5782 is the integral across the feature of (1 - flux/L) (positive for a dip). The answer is 1.4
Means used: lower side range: 11.7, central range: 11.2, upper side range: 12.4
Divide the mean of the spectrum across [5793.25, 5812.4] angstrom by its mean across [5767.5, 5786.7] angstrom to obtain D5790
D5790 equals 1.1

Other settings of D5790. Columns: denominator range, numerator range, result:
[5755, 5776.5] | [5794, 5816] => 1.05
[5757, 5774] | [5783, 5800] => 0.96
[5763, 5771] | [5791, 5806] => 1.04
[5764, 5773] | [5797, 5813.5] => 1.06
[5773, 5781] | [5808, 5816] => 1.08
